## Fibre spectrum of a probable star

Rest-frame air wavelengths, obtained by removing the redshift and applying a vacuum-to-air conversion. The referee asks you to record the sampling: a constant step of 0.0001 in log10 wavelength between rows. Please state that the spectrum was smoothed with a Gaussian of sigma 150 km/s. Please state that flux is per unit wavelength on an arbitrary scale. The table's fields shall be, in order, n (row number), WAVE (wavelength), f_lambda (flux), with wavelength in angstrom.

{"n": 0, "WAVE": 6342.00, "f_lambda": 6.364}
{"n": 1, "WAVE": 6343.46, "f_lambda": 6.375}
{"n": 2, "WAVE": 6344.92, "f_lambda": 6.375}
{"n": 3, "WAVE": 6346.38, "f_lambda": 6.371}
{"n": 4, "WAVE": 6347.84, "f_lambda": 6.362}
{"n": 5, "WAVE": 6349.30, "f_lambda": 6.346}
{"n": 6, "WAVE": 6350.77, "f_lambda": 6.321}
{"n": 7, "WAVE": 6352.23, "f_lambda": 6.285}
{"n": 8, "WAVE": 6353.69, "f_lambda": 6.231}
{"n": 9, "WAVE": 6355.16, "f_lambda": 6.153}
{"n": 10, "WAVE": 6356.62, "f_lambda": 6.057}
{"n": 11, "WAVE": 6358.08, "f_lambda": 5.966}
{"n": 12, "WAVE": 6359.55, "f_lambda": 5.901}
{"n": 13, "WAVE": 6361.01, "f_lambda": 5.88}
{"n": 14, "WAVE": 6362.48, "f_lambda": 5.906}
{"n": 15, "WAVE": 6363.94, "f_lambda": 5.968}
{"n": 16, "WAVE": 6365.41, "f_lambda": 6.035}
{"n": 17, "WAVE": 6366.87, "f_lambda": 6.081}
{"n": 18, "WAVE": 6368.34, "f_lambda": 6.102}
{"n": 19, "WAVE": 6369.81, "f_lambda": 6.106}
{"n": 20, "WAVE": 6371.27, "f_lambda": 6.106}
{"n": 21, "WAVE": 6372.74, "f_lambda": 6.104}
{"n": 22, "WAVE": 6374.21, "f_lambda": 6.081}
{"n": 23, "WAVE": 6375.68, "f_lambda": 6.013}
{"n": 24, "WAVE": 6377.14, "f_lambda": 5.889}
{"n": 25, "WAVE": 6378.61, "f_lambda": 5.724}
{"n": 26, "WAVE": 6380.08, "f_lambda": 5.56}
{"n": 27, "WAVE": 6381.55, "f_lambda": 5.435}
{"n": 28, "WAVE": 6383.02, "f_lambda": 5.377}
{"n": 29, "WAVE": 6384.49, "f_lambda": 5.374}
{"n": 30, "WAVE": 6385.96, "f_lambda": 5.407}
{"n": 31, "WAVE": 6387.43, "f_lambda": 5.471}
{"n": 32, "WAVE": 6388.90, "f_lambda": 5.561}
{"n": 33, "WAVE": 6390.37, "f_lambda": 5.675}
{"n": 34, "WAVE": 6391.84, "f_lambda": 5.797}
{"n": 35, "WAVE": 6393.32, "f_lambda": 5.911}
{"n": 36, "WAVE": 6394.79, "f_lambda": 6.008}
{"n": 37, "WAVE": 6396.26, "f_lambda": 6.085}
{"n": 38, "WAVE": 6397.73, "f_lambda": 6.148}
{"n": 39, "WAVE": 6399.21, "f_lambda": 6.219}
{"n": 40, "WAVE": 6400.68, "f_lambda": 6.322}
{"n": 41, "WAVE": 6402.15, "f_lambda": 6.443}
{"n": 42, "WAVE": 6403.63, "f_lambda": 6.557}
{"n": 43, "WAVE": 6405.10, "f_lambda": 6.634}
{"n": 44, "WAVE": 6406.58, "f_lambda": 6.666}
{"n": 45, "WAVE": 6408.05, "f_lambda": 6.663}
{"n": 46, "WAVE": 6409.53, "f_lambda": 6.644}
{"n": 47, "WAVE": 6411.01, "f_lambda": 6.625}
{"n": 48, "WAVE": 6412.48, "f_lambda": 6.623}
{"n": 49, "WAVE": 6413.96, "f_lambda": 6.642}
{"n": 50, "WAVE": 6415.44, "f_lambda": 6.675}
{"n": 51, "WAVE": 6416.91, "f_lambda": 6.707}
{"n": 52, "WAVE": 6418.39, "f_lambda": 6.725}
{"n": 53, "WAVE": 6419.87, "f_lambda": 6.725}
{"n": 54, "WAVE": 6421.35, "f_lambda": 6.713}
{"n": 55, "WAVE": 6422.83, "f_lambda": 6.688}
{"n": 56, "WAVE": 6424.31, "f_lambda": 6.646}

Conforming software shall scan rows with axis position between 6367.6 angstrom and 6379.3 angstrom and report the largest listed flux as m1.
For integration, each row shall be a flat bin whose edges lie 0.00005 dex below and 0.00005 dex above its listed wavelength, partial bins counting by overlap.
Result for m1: 6.106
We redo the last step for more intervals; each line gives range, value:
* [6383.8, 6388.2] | 5.471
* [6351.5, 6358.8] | 6.285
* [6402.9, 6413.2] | 6.666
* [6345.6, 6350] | 6.371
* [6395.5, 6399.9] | 6.219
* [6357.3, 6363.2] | 5.966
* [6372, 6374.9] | 6.104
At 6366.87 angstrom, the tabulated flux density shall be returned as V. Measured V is 6.081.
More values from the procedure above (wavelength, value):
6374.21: 6.081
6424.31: 6.646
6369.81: 6.106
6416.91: 6.707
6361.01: 5.88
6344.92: 6.375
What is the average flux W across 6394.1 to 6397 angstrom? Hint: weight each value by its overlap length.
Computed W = 6.06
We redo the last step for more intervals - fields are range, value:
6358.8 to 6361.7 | 5.89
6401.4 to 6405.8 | 6.55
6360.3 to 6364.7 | 5.91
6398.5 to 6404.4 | 6.39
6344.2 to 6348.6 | 6.38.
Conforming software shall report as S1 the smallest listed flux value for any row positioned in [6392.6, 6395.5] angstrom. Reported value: 5.911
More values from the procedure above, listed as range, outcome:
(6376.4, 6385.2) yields 5.374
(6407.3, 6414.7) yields 6.623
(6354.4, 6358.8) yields 5.966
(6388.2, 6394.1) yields 5.561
